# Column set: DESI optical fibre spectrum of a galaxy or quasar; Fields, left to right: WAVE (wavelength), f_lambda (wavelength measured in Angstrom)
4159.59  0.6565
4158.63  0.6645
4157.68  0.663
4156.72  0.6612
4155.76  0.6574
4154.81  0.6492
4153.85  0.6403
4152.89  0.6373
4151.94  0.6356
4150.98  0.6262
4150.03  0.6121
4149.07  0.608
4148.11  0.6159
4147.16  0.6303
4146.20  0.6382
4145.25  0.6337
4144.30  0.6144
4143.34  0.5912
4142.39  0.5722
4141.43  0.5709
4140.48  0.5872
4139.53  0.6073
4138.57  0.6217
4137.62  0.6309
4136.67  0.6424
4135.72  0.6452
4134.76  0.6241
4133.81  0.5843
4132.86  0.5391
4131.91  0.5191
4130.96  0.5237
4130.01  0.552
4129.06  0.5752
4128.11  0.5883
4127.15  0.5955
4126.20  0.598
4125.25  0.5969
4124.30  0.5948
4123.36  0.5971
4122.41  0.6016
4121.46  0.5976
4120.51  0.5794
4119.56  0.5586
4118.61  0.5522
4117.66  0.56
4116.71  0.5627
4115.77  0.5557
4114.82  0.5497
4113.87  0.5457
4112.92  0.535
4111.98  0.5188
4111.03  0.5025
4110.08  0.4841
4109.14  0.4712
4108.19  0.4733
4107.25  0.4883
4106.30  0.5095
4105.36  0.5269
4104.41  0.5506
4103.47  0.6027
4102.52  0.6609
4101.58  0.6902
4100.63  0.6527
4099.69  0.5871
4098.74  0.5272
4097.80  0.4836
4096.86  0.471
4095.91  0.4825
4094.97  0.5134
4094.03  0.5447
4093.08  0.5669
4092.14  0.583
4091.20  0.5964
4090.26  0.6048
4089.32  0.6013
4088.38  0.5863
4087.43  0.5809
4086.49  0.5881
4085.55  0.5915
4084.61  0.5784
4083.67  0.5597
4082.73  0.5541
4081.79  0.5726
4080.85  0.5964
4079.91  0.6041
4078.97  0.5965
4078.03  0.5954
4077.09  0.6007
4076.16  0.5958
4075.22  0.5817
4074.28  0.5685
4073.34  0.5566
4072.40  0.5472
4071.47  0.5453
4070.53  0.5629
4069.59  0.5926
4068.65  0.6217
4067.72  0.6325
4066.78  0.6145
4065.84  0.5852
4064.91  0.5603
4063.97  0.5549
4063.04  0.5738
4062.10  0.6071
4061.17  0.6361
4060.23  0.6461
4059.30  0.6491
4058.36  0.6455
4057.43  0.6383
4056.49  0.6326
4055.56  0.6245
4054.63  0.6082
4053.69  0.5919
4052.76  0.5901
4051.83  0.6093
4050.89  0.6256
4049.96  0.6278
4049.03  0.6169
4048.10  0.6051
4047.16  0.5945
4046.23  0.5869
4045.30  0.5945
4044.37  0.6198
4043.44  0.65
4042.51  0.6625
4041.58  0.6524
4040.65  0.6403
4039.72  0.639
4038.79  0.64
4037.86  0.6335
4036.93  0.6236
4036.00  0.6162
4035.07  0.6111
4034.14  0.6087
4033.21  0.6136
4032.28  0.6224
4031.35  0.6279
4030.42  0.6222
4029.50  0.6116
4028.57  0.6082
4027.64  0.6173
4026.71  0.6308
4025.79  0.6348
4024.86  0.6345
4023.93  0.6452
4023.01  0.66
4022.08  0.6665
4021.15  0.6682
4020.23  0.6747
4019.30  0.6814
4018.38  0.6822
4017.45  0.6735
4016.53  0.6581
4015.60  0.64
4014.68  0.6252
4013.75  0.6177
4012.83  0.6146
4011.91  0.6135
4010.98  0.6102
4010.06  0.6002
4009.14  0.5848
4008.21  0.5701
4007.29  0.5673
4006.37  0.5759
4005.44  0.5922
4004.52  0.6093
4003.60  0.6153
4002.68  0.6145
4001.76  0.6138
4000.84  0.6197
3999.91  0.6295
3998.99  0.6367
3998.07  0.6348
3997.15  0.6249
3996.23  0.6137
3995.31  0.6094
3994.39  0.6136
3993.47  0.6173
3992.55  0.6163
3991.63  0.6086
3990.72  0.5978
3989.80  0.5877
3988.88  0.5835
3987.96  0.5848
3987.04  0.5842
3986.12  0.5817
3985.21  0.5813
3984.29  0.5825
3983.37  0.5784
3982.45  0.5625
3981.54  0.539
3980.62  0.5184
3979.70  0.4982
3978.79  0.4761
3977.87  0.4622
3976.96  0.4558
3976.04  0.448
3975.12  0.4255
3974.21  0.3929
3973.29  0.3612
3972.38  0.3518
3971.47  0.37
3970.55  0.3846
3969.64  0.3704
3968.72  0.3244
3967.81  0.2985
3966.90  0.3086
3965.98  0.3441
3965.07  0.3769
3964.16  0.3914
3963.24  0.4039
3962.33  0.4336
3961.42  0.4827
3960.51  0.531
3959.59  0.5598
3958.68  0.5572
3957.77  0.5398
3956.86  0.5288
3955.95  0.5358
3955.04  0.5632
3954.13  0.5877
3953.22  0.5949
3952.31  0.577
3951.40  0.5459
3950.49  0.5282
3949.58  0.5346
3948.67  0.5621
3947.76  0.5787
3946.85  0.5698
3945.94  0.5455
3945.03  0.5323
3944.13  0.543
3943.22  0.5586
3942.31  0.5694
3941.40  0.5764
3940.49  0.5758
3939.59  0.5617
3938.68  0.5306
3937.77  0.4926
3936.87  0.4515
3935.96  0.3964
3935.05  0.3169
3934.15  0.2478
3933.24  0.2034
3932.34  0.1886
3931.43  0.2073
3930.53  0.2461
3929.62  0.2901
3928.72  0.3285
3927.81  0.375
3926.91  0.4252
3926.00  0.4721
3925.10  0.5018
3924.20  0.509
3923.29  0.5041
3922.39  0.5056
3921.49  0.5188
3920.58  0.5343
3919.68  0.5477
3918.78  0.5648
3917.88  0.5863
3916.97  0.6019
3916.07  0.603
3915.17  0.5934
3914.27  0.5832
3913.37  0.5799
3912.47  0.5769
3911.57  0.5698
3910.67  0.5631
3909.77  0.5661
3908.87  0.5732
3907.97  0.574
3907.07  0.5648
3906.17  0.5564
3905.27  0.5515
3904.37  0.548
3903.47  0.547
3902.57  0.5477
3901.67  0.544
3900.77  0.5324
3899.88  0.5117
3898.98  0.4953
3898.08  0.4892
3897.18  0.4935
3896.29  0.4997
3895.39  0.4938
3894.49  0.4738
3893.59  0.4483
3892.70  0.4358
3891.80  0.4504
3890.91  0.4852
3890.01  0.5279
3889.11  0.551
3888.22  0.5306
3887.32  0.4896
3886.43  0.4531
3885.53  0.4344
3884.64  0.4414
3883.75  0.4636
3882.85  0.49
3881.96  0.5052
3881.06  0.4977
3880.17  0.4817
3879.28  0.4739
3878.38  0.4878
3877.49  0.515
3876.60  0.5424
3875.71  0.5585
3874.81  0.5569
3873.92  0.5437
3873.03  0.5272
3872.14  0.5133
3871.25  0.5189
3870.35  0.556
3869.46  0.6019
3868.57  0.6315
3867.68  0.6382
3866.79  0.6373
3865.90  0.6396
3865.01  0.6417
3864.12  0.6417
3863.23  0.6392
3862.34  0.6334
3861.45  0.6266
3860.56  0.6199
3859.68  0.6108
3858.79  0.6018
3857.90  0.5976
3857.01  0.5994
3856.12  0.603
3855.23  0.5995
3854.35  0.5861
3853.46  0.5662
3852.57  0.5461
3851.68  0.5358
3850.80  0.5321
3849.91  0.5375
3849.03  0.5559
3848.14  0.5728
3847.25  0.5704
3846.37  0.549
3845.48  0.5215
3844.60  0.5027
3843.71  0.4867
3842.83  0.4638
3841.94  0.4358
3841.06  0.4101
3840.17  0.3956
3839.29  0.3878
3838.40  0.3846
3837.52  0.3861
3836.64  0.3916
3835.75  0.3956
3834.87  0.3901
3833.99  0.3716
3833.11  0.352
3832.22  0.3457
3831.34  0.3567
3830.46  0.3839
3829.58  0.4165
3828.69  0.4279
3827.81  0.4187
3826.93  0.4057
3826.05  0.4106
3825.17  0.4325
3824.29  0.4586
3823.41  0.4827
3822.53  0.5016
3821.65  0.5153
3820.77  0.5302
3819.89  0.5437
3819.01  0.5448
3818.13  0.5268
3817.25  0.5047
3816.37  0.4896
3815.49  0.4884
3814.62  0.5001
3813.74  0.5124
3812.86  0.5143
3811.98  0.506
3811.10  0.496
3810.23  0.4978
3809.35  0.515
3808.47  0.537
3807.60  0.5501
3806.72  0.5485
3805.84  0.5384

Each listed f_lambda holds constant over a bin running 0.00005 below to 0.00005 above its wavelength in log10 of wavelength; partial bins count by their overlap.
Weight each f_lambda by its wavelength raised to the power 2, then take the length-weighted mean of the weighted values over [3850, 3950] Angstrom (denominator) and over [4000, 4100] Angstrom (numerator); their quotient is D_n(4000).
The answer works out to 1.26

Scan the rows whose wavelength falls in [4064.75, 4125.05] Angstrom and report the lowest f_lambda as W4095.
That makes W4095 0.471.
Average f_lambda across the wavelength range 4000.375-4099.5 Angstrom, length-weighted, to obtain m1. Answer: 0.605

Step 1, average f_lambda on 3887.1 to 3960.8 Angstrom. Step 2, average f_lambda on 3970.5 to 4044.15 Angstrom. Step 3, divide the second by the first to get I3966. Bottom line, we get 1.17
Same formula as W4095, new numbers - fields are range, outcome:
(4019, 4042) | 0.6082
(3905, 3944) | 0.1886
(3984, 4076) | 0.5453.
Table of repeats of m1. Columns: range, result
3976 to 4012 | 0.582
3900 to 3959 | 0.507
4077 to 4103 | 0.577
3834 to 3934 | 0.511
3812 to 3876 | 0.512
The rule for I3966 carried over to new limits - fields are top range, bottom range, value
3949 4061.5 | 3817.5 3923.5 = 1.11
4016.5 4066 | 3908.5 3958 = 1.26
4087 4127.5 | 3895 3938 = 1.16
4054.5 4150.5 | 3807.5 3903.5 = 1.14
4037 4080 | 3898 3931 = 1.17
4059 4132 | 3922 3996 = 1.19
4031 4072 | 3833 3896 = 1.18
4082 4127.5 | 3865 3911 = 1.07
